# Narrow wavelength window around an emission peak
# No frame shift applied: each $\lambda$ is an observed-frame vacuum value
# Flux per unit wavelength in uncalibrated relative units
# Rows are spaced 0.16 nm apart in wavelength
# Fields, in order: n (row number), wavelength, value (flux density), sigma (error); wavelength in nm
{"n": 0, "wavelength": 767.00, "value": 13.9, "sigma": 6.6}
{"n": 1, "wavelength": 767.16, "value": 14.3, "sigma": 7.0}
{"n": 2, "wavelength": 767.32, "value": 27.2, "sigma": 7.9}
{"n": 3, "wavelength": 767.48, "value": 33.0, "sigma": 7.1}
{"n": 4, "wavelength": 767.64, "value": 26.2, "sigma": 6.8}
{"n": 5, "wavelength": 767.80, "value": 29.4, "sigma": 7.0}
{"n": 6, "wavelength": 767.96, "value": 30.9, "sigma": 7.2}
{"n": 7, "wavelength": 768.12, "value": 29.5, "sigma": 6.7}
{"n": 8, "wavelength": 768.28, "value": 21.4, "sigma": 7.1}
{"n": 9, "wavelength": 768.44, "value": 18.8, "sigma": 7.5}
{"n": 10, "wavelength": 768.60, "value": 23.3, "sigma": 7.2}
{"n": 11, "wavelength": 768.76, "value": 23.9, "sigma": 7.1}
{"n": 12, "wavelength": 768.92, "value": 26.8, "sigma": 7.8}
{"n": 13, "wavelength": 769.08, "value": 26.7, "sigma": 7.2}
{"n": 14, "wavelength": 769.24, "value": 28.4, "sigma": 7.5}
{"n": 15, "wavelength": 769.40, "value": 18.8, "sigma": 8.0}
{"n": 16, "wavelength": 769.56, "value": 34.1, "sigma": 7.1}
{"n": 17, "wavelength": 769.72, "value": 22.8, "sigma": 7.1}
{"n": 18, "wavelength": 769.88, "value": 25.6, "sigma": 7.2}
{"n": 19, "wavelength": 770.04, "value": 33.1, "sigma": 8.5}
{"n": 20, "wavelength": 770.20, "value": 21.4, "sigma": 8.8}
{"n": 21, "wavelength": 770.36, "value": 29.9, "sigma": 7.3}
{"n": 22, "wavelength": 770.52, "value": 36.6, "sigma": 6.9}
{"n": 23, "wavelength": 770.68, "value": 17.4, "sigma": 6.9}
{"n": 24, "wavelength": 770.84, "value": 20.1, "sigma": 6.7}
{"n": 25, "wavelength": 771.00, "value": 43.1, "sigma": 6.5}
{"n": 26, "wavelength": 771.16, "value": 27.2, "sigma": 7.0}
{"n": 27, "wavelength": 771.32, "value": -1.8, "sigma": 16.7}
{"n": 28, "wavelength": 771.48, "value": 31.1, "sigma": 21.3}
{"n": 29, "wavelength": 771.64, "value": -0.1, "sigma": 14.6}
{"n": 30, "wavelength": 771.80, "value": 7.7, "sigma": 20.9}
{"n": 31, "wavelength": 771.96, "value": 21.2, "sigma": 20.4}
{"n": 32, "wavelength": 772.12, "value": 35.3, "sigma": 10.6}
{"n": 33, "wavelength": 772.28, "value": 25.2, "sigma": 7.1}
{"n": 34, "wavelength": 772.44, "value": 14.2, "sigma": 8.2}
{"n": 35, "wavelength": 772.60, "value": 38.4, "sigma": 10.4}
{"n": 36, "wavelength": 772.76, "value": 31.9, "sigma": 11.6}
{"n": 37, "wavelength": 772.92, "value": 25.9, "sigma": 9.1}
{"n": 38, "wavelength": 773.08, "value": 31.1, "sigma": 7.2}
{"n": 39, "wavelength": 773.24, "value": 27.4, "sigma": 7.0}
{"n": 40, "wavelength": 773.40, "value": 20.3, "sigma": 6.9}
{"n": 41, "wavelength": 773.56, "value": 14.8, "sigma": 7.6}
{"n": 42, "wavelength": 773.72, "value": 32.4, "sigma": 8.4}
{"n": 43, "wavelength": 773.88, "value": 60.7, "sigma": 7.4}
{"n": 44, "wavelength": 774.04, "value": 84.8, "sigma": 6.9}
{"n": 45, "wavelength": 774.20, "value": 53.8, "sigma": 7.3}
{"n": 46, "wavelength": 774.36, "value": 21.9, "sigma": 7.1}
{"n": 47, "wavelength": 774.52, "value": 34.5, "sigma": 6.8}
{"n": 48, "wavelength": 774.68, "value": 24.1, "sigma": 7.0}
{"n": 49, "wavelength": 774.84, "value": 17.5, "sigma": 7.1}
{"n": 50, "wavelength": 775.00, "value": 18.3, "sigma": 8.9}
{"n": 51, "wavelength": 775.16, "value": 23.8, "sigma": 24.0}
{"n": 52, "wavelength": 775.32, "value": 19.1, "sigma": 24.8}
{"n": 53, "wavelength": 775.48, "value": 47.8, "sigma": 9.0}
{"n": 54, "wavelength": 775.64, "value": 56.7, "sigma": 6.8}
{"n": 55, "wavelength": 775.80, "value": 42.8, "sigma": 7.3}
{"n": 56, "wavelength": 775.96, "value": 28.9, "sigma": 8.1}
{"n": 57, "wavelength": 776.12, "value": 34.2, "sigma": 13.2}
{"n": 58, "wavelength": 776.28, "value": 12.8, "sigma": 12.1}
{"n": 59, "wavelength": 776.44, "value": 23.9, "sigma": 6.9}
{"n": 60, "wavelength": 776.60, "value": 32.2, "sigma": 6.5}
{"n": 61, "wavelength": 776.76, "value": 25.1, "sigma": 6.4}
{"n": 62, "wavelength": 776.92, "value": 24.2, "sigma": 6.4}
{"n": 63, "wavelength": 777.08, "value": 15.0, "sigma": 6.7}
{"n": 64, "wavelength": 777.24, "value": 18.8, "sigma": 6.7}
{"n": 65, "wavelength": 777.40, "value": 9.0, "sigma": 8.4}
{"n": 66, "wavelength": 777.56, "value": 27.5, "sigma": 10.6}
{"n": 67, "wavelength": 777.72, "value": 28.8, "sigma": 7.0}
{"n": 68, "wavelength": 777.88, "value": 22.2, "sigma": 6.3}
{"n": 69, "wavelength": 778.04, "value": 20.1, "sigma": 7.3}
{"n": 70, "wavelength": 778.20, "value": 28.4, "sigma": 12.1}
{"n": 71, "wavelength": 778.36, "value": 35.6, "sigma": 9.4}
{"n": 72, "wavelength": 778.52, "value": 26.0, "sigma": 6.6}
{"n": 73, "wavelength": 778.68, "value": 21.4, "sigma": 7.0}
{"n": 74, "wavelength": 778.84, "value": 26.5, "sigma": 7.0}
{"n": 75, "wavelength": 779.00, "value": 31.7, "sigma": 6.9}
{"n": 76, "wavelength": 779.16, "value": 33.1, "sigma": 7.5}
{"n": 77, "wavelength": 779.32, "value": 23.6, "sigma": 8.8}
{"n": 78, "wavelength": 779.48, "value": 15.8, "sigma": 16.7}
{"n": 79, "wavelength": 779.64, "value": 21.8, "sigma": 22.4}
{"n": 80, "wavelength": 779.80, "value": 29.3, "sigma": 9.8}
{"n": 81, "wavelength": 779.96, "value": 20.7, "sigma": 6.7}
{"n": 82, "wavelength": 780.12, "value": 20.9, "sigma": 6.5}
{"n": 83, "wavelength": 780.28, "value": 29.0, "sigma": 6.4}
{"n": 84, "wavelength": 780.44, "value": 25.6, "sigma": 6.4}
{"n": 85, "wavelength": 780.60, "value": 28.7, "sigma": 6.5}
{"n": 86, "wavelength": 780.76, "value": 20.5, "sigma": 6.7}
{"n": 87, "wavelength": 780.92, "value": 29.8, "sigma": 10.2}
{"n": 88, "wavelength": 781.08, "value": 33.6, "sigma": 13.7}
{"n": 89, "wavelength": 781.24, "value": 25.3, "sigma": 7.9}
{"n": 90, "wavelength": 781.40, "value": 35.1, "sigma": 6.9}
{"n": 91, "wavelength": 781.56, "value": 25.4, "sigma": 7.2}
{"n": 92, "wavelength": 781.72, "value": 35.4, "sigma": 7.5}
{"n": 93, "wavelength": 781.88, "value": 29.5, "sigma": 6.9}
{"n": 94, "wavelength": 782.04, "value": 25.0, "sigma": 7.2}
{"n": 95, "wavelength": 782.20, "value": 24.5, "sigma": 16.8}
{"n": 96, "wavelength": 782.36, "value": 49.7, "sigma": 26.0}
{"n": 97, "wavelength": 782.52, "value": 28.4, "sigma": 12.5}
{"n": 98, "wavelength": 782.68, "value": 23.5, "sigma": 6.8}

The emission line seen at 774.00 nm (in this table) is [S II]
